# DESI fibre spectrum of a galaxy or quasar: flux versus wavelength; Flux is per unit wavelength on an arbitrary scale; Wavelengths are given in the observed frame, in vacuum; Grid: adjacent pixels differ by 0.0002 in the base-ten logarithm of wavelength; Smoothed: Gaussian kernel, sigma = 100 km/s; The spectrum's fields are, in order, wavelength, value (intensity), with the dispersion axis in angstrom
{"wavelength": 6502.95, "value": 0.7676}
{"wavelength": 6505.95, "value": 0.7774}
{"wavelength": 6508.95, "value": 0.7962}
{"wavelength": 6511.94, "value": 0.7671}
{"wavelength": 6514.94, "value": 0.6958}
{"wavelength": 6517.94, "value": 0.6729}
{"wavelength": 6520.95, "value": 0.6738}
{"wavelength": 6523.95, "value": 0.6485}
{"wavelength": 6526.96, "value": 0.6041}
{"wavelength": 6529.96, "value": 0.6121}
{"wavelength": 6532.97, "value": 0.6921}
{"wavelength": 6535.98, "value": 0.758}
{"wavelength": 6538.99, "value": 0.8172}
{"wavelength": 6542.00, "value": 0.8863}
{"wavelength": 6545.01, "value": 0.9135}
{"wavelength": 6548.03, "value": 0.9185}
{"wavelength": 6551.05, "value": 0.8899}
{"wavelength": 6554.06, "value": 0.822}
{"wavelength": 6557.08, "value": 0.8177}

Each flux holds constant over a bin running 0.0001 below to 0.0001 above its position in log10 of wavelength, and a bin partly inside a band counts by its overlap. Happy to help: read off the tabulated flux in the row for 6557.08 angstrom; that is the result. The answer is 0.8177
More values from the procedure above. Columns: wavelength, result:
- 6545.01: 0.9135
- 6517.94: 0.6729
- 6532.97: 0.6921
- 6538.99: 0.8172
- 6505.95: 0.7774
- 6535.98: 0.758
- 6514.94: 0.6958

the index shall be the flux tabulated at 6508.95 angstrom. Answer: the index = 0.7962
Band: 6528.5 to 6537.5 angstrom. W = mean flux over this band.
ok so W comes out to 0.688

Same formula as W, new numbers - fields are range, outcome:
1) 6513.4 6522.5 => 0.681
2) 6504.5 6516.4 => 0.76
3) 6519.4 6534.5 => 0.646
